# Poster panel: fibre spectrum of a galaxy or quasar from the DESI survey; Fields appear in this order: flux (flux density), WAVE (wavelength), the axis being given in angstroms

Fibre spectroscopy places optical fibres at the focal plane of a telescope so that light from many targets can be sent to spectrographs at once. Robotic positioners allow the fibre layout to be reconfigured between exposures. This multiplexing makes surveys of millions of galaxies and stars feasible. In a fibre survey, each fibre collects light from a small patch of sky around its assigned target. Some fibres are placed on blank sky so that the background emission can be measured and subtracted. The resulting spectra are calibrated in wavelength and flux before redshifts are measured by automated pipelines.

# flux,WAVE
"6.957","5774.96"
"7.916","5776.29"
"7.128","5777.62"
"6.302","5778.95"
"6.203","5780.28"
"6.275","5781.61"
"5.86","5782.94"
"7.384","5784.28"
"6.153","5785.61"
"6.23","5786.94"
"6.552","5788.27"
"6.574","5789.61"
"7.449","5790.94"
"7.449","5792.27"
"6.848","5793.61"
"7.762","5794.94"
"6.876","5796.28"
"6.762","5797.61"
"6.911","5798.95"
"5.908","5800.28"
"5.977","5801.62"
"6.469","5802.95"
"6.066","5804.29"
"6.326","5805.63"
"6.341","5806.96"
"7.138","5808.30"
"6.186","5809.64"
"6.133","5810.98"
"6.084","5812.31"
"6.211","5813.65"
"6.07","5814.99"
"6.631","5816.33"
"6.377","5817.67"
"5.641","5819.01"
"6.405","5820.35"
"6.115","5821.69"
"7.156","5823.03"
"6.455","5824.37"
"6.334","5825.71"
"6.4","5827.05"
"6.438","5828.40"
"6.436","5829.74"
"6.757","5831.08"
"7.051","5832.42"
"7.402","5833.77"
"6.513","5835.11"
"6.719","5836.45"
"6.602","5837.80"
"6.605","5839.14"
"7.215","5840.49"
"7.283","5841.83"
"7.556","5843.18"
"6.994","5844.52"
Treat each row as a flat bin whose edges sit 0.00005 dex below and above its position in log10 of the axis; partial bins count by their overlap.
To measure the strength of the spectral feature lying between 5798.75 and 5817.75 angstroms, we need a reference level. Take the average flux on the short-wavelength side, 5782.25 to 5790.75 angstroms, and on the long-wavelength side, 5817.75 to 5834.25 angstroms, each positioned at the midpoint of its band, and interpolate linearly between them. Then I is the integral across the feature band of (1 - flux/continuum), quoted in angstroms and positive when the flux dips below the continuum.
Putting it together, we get 0.6 angstroms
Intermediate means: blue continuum 6.51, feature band 6.31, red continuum 6.53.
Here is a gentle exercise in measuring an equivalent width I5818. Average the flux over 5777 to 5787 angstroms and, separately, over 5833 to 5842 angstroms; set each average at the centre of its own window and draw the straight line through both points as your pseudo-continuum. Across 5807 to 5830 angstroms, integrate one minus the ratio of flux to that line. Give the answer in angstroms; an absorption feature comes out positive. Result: 1.27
